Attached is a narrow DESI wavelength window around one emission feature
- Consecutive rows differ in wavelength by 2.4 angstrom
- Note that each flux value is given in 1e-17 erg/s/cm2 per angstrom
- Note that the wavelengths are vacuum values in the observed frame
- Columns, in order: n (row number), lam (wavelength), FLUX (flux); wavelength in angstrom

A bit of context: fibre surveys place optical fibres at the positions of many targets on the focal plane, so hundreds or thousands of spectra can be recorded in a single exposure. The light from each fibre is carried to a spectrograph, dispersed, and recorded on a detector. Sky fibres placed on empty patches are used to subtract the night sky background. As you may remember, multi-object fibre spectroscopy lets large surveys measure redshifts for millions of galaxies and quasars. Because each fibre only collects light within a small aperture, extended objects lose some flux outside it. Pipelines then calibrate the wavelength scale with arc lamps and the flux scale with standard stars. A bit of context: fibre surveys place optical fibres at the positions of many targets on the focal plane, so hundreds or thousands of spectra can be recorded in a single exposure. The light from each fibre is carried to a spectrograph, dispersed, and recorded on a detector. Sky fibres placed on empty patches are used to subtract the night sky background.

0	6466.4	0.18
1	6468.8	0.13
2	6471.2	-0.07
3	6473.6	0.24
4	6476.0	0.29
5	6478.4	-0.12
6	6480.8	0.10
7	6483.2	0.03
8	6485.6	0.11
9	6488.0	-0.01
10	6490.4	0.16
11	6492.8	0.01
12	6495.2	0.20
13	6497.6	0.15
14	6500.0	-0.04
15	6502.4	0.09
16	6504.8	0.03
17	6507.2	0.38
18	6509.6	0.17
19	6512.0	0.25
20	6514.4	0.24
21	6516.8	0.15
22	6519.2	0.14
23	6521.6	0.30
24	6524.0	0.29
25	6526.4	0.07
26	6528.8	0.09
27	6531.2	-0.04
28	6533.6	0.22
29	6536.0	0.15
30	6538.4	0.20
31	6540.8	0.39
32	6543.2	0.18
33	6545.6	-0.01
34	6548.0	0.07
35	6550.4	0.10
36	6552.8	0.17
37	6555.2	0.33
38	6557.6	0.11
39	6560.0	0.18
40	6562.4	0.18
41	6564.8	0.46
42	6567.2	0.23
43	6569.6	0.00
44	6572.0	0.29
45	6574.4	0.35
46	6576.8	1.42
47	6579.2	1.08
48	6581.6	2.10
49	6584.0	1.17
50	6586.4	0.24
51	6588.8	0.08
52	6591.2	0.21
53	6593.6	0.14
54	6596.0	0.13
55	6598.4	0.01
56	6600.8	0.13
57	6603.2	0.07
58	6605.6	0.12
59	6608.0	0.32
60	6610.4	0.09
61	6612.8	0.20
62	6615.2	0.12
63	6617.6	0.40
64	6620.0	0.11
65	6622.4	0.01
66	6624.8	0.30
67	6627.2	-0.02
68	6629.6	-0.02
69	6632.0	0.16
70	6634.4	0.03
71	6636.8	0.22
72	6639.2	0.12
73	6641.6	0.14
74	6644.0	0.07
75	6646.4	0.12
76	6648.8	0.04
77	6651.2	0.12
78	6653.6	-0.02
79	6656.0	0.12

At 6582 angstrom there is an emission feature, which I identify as [O II] 3727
